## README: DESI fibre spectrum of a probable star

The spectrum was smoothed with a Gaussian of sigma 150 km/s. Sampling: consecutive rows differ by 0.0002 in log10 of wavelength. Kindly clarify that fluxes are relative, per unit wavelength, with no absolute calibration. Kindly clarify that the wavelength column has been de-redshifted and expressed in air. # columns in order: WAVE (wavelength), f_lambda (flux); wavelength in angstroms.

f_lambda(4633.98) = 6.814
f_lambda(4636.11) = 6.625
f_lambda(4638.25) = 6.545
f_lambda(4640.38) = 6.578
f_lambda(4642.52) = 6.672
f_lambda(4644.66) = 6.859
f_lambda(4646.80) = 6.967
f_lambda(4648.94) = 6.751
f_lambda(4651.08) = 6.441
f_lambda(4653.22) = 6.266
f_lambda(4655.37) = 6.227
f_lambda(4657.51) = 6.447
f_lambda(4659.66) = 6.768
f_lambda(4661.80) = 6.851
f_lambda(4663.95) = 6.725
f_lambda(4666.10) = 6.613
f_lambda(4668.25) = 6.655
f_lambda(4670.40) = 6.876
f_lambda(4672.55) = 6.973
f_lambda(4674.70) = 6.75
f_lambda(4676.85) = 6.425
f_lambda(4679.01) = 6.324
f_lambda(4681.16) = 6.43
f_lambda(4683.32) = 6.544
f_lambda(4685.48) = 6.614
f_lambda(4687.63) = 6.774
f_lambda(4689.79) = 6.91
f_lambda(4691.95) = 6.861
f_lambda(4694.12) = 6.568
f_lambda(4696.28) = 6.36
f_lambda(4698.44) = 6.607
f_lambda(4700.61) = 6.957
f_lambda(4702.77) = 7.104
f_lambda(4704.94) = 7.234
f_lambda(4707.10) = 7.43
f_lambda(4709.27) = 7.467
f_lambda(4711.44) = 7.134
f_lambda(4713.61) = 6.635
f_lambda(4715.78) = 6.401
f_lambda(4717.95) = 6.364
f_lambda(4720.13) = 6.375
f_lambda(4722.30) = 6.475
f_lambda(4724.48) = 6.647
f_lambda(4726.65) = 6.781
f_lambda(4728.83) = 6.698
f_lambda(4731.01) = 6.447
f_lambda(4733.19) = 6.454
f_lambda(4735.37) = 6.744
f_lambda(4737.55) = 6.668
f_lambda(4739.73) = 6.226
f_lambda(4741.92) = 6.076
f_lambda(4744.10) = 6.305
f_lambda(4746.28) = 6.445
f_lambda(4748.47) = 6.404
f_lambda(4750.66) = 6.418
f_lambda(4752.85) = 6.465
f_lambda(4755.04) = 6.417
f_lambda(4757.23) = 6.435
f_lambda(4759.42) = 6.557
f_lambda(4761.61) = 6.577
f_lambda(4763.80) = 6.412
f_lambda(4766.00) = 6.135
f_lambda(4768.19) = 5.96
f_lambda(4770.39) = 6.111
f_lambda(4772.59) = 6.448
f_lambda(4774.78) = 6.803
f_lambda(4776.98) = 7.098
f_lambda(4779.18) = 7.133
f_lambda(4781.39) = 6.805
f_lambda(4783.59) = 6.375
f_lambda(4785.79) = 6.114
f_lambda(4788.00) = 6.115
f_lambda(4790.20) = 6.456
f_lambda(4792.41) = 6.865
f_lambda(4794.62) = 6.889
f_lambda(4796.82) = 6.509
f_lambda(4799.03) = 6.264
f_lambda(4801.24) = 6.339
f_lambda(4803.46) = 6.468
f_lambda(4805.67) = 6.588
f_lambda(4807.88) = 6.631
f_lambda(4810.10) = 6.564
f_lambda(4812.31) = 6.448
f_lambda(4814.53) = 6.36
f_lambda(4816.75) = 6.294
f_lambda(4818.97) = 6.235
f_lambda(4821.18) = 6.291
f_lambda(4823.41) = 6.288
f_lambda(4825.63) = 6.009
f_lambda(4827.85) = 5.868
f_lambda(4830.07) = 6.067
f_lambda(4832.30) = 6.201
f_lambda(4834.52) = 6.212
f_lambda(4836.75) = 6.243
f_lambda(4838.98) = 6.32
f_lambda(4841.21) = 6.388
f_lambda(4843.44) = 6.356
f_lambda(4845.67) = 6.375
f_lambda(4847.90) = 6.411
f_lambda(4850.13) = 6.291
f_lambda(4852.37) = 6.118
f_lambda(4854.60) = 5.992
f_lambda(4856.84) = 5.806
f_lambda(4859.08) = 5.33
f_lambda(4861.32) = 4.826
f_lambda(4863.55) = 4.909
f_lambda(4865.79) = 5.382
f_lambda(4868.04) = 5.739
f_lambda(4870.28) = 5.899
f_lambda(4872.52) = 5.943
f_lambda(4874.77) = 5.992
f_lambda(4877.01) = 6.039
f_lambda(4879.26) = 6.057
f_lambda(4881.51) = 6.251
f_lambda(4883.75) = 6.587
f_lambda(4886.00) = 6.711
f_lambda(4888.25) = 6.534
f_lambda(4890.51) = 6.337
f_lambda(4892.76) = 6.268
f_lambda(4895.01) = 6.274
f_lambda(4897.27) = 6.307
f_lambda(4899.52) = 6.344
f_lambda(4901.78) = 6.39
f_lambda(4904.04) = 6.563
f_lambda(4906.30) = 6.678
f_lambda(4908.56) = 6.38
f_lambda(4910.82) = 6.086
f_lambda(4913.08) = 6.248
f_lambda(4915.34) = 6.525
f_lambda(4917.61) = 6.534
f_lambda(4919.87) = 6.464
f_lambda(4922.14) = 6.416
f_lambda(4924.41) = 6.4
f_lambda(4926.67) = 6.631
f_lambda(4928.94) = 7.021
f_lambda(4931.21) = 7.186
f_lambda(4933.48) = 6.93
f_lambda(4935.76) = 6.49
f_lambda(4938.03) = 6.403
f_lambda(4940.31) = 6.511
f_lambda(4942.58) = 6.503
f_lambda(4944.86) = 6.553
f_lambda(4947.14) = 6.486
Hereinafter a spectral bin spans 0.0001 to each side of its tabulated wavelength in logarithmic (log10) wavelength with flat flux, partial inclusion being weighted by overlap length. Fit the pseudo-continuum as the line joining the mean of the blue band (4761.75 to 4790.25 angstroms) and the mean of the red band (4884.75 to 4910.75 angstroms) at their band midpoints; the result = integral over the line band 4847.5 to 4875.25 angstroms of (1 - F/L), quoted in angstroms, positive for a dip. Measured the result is 3.1 angstroms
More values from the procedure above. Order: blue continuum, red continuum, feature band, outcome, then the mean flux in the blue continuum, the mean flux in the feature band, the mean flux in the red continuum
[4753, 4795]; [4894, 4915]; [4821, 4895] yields 4.1 angstroms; 6.5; 6.06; 6.37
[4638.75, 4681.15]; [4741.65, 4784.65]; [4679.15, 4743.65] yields -1.2 angstroms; 6.63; 6.68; 6.48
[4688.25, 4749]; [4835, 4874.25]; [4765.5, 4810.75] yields -1.7 angstroms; 6.67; 6.51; 5.91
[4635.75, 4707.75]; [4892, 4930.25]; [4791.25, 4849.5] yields 1.6 angstroms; 6.7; 6.36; 6.45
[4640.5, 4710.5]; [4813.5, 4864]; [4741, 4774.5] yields 0.2 angstroms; 6.73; 6.36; 6.07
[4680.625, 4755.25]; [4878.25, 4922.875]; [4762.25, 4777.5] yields 0.4 angstroms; 6.64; 6.4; 6.4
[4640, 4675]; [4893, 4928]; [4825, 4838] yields 0.8 angstroms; 6.67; 6.11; 6.42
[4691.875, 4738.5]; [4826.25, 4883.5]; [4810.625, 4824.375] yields -0.3 angstroms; 6.74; 6.33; 5.97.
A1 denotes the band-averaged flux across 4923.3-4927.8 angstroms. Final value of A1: 6.53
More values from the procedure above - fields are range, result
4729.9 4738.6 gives 6.58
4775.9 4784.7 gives 6.85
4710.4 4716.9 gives 6.72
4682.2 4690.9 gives 6.71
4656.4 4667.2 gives 6.68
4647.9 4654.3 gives 6.48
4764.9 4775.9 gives 6.3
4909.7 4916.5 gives 6.29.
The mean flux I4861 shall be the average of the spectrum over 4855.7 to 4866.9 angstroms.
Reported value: 5.25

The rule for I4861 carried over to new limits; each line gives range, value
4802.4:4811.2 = 6.56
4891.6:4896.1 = 6.28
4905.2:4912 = 6.38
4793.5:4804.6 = 6.49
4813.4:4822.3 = 6.29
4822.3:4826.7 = 6.15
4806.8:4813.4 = 6.55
